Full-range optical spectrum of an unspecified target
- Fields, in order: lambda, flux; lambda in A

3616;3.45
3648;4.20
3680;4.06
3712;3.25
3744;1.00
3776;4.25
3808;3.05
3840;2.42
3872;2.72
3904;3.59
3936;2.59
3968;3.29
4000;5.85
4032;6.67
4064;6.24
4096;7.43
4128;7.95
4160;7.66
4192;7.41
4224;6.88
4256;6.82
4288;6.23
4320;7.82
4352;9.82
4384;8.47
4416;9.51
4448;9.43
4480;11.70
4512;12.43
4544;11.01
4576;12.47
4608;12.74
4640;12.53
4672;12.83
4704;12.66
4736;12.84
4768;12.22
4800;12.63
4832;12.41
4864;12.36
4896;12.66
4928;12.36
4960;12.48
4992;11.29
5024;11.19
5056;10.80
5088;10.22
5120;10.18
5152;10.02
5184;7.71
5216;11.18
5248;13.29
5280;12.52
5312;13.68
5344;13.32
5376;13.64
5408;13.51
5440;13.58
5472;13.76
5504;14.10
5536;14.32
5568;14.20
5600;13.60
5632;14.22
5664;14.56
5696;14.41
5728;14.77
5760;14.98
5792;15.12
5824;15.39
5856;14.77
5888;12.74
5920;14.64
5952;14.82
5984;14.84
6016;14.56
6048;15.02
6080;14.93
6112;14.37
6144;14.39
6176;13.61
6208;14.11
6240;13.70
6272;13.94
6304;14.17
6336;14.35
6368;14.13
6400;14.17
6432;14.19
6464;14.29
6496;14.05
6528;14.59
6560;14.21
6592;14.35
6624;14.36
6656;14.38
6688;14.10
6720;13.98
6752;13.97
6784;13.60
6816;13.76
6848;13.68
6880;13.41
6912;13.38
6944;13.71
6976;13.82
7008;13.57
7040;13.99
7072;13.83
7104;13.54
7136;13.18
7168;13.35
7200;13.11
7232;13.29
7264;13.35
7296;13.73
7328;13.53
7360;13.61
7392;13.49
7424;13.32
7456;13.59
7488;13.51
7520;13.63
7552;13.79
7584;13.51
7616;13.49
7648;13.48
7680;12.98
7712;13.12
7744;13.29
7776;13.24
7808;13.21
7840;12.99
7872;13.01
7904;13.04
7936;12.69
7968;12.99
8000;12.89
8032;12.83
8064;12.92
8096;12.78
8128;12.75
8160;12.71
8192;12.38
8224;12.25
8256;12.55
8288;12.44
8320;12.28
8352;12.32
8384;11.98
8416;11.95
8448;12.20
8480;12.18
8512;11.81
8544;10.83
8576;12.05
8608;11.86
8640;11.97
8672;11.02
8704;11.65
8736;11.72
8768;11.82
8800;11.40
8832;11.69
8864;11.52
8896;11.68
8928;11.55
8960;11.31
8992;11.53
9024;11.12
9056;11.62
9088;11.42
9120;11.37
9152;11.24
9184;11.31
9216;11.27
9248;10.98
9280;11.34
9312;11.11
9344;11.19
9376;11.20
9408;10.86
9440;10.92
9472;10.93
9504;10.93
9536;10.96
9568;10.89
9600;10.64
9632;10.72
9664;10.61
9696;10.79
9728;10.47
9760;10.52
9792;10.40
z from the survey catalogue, 0.000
